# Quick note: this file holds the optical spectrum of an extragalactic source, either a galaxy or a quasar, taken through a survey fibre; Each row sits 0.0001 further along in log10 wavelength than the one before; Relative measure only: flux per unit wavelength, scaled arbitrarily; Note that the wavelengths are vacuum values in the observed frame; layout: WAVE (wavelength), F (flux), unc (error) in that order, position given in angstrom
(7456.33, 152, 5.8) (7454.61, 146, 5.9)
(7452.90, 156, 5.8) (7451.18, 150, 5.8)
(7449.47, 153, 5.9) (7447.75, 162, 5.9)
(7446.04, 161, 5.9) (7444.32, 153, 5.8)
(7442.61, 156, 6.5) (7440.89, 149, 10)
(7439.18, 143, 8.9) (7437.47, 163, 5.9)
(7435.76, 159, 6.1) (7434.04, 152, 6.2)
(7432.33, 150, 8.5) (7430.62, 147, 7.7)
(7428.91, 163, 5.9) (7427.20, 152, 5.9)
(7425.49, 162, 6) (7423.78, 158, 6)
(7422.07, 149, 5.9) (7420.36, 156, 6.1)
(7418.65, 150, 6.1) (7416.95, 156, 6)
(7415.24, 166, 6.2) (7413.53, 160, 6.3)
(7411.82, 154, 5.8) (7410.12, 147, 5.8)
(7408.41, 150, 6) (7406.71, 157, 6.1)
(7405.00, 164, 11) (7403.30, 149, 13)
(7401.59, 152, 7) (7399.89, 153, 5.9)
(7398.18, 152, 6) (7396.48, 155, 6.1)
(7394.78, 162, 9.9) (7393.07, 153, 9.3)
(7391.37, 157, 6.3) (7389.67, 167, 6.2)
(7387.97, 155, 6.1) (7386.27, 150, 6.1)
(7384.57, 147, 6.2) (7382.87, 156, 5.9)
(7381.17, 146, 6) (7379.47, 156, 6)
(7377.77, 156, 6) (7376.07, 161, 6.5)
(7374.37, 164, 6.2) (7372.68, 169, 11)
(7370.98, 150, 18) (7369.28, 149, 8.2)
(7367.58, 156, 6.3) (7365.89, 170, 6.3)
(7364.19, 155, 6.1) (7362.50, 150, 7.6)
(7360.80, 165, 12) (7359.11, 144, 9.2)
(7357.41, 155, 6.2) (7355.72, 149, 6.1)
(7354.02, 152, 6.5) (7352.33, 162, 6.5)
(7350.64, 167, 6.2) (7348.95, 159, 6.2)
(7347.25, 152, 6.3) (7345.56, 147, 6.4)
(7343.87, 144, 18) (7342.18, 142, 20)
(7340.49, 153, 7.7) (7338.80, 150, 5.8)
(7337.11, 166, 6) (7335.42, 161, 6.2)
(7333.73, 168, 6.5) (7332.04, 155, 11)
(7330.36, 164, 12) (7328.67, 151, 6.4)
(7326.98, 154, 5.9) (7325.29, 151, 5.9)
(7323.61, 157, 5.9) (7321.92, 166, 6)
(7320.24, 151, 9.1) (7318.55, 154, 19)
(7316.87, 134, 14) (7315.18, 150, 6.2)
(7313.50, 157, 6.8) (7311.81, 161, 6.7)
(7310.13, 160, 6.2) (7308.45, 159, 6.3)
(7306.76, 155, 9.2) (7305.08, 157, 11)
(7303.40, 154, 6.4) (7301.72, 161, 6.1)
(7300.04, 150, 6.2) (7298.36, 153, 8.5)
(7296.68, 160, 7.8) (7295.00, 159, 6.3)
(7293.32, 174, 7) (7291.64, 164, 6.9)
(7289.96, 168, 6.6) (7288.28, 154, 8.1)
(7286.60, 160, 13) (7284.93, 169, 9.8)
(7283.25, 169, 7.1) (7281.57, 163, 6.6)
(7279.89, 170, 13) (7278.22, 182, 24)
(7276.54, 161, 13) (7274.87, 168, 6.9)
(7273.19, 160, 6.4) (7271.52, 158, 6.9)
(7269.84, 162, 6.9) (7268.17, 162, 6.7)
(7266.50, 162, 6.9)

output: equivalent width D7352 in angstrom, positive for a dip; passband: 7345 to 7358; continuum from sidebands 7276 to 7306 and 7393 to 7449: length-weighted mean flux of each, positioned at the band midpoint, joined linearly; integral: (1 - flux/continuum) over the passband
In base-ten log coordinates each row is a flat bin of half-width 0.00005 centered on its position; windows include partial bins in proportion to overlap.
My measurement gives 0.3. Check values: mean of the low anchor 163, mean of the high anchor 155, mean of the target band 156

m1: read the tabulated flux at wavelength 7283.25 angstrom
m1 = 169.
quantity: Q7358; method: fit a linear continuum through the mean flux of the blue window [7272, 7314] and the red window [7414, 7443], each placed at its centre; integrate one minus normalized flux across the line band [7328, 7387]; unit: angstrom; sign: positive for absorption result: 1.1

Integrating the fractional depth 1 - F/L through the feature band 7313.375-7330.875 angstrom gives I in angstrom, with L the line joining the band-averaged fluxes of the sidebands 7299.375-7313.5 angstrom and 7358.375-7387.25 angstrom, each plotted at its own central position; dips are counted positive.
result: 0.4 angstrom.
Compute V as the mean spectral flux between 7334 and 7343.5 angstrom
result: 155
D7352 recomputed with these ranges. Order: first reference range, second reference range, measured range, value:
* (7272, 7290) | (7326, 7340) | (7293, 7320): 1.07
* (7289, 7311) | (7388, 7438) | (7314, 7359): 1.15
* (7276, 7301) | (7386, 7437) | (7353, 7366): 0.38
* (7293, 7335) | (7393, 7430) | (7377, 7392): 0.13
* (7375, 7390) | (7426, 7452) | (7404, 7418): -0.19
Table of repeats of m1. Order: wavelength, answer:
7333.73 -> 168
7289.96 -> 168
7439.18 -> 143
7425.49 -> 162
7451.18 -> 150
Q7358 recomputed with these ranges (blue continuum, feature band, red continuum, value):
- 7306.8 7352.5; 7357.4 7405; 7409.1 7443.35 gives -0.2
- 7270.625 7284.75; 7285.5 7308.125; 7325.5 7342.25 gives 0.5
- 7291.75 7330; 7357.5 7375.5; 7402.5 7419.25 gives -0.2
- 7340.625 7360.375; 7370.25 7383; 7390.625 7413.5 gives -0.3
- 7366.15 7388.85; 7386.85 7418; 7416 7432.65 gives -0.2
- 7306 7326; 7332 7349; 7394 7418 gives 0.1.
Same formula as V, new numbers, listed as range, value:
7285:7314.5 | 159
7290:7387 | 156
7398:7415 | 154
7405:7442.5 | 155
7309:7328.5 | 154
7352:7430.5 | 156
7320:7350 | 155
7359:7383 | 157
